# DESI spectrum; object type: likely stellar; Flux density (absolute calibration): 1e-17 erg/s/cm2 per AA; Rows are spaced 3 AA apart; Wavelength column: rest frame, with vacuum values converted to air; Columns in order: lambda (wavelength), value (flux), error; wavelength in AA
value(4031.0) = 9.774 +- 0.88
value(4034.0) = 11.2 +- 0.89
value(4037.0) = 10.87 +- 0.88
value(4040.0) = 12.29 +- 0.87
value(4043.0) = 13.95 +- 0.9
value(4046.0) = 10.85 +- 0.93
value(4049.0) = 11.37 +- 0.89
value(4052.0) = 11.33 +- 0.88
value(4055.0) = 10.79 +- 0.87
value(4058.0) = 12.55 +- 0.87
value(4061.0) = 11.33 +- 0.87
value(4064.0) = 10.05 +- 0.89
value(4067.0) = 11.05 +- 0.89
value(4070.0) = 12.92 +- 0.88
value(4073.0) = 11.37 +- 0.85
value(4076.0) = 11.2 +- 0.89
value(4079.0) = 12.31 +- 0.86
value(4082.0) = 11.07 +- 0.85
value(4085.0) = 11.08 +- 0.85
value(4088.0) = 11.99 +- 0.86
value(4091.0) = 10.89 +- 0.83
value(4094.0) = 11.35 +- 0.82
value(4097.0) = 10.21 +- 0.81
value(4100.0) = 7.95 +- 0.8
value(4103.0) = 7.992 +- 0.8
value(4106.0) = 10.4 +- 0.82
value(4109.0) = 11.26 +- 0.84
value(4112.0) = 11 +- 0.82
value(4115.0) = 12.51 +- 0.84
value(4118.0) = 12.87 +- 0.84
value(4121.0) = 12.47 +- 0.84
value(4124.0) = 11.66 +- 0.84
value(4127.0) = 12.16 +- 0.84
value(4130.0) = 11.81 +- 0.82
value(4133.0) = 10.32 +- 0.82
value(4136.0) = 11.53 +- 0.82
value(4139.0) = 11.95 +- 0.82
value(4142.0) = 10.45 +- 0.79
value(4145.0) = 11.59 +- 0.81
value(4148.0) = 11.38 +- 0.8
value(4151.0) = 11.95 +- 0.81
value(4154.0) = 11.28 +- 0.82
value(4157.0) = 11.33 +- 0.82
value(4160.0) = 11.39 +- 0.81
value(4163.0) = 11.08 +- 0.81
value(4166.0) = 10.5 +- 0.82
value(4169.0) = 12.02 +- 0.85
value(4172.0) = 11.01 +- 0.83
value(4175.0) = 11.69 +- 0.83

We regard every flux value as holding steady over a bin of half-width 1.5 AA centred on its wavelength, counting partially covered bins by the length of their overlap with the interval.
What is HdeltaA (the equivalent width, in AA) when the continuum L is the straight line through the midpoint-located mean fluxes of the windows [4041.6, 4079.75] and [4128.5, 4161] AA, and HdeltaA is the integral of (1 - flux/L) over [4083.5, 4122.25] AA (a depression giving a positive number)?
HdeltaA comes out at 1.92 AA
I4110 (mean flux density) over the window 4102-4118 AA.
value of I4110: 10.9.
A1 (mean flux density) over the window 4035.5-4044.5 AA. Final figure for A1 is 12.4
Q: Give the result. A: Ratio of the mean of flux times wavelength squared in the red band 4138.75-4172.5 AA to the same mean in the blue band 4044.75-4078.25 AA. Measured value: 1.04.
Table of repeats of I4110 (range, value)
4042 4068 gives 11.4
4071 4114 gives 10.8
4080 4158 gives 11.2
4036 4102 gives 11.3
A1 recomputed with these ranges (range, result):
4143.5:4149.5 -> 11.5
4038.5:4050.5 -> 12.1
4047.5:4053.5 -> 11.3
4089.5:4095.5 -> 11.1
